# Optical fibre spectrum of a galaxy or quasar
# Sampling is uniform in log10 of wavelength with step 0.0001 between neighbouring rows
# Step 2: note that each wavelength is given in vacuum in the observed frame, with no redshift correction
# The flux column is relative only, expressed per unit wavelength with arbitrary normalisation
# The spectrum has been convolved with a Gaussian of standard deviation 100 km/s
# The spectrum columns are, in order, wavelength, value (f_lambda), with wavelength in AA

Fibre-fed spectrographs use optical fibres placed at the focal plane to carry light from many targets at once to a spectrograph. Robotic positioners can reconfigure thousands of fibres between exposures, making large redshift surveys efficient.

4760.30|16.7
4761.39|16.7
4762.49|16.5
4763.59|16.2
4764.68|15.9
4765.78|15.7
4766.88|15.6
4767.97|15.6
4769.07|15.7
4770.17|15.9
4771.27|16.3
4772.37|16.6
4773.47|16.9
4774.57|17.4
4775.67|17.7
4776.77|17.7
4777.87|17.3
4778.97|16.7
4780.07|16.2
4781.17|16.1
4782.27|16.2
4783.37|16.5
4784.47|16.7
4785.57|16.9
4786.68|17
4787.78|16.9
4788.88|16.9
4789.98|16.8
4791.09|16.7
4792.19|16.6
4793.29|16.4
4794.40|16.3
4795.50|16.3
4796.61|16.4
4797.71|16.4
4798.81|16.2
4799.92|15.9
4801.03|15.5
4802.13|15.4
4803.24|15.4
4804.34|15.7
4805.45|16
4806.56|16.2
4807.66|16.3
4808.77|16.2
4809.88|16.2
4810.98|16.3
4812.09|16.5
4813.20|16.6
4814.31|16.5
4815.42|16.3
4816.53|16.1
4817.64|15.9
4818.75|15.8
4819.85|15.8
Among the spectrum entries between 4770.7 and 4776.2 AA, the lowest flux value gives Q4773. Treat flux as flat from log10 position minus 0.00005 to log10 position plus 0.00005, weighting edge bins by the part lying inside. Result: 16.3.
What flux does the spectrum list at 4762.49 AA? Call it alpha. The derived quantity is 16.5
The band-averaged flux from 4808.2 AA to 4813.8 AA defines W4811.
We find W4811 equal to 16.4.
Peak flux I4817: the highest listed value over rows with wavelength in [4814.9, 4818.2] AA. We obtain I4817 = 16.3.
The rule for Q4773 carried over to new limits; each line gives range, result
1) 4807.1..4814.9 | 16.2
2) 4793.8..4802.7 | 15.4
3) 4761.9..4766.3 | 15.7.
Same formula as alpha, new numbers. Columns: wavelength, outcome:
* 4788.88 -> 16.9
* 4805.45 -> 16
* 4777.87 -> 17.3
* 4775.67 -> 17.7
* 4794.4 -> 16.3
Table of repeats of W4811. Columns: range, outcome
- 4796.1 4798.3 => 16.5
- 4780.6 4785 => 16.4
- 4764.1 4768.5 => 15.7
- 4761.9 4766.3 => 16.1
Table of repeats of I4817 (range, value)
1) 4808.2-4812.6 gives 16.5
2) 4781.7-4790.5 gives 17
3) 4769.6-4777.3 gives 17.7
